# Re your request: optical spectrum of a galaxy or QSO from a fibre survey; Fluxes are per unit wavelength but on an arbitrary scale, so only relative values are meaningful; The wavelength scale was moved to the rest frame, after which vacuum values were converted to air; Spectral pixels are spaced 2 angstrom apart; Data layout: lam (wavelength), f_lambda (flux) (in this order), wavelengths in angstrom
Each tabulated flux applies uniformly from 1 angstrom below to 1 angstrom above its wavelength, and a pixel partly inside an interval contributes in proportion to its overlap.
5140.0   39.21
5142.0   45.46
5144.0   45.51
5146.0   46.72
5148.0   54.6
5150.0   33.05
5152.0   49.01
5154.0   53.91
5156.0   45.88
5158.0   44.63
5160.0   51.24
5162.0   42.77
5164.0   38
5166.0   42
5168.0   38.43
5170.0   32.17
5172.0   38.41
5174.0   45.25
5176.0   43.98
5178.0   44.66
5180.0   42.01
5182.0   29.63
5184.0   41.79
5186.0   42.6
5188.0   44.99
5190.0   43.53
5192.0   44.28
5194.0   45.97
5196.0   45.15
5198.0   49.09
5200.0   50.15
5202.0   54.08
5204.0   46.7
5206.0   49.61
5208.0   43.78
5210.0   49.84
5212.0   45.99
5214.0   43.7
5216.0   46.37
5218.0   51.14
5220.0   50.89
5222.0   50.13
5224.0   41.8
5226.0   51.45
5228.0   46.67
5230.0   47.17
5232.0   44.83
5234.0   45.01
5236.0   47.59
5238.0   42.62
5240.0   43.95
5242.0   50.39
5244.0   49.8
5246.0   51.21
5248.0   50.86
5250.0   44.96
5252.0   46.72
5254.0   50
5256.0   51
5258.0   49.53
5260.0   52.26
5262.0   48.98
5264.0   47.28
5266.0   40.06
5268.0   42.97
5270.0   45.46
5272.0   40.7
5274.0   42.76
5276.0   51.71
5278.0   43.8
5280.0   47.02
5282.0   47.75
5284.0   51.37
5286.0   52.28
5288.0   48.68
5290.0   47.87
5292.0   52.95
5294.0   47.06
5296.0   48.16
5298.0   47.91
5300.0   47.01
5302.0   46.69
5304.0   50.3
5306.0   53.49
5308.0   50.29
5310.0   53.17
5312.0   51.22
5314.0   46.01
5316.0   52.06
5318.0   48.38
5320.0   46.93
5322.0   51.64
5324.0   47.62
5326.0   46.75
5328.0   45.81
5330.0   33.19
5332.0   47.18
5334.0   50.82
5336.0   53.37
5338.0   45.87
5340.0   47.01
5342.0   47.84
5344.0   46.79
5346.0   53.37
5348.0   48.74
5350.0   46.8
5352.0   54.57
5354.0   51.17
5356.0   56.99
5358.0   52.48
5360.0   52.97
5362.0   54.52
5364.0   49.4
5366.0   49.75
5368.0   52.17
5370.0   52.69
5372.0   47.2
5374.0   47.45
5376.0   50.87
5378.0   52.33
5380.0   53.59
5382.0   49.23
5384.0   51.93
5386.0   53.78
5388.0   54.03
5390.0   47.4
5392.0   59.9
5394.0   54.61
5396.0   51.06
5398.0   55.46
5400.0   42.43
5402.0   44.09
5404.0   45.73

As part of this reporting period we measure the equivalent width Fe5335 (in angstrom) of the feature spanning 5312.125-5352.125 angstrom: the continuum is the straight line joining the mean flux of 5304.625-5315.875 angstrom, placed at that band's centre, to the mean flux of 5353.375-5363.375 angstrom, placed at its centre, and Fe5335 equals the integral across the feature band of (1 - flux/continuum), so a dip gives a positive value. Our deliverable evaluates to 3.18 angstrom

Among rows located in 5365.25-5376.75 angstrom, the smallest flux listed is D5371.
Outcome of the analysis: 47.2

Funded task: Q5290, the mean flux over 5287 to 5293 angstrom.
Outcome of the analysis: 49.8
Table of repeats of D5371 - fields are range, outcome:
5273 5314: 42.76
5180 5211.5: 29.63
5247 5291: 40.06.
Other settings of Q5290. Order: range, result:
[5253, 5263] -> 50.4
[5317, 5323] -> 49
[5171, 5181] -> 42.9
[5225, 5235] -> 47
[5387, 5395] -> 54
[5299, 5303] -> 46.8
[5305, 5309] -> 51.9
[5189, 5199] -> 45.6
